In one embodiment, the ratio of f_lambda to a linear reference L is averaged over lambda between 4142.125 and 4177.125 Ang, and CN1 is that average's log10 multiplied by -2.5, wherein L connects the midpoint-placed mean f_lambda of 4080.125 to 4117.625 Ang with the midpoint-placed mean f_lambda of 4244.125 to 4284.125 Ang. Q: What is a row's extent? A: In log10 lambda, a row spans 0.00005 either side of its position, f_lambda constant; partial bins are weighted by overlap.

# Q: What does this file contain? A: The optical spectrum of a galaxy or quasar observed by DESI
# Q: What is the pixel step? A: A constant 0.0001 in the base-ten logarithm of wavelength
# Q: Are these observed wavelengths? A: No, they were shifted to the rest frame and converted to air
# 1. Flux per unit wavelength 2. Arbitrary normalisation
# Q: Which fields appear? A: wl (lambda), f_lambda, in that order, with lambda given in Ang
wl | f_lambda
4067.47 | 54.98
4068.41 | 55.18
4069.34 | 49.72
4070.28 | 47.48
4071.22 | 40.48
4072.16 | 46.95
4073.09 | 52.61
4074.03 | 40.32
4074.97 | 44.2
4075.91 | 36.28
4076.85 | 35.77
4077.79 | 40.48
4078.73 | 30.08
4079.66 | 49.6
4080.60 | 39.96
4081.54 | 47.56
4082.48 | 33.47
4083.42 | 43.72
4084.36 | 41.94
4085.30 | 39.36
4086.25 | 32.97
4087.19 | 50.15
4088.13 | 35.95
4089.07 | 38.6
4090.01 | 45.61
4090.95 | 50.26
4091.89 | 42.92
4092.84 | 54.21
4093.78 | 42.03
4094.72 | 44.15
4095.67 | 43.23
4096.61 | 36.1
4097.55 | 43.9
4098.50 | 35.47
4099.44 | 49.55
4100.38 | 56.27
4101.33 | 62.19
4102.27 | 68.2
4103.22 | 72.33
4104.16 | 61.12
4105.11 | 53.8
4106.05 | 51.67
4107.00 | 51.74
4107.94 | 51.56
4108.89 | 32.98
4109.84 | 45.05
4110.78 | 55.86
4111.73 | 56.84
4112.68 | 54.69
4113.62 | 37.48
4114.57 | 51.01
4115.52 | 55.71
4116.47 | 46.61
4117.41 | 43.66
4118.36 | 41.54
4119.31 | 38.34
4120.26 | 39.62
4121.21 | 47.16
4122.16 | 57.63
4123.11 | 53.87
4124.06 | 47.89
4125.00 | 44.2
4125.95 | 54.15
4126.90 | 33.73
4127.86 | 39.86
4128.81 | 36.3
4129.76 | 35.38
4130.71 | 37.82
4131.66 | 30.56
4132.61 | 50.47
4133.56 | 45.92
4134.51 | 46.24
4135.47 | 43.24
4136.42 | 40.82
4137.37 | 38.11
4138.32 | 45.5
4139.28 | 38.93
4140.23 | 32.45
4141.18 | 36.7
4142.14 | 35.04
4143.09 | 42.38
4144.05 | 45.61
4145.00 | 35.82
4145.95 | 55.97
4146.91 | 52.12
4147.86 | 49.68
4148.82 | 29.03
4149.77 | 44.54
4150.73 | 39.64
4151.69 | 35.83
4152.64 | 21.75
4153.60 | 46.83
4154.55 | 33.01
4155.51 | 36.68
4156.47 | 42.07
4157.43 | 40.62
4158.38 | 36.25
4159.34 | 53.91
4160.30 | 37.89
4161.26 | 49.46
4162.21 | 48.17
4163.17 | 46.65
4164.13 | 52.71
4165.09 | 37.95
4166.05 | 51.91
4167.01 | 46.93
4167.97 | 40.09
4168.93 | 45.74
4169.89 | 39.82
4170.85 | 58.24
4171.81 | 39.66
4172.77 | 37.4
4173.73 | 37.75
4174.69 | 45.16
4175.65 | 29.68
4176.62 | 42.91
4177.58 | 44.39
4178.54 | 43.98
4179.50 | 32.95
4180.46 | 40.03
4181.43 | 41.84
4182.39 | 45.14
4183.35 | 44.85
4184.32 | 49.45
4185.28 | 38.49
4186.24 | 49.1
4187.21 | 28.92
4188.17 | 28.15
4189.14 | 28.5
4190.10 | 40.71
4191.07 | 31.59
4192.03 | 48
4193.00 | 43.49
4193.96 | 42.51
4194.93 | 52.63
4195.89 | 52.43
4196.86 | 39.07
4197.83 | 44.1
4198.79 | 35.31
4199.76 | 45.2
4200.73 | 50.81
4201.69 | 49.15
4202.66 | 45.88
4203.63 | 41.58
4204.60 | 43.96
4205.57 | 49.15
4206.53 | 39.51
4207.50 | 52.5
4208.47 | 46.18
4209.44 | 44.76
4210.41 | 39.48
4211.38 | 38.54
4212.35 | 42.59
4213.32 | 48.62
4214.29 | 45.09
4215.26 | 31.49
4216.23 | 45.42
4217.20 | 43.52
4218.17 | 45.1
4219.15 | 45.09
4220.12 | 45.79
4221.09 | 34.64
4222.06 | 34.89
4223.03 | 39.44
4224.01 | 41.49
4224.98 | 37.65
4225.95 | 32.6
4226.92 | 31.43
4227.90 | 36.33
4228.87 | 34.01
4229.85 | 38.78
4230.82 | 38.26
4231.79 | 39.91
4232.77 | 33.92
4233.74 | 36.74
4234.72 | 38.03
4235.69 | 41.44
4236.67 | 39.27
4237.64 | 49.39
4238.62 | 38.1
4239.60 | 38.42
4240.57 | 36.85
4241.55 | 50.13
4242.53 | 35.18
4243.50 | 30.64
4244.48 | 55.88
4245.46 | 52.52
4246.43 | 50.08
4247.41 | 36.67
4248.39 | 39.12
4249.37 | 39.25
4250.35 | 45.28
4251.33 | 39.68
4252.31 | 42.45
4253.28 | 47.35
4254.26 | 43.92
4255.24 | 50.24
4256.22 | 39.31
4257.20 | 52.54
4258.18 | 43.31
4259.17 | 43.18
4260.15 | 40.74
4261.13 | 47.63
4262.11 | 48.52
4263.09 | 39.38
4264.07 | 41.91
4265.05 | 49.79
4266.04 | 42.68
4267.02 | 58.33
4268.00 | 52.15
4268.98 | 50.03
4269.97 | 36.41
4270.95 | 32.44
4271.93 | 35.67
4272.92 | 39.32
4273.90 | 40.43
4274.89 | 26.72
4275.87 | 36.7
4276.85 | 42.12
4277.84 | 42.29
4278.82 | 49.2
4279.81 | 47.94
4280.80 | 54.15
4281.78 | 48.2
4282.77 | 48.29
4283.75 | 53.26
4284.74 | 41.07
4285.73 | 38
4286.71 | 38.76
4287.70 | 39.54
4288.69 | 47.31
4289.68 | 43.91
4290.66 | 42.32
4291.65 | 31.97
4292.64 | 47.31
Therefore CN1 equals 0.10 mag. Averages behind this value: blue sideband 47.5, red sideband 44.5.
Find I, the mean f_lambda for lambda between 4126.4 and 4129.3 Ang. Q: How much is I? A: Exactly 36.7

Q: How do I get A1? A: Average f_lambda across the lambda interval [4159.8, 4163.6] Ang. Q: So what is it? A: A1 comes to 45.6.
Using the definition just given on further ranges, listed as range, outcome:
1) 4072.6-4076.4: 43.4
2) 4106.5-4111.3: 47.5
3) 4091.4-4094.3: 46.4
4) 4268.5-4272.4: 38.6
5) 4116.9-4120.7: 40.9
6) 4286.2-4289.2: 41.8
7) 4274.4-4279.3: 39.5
